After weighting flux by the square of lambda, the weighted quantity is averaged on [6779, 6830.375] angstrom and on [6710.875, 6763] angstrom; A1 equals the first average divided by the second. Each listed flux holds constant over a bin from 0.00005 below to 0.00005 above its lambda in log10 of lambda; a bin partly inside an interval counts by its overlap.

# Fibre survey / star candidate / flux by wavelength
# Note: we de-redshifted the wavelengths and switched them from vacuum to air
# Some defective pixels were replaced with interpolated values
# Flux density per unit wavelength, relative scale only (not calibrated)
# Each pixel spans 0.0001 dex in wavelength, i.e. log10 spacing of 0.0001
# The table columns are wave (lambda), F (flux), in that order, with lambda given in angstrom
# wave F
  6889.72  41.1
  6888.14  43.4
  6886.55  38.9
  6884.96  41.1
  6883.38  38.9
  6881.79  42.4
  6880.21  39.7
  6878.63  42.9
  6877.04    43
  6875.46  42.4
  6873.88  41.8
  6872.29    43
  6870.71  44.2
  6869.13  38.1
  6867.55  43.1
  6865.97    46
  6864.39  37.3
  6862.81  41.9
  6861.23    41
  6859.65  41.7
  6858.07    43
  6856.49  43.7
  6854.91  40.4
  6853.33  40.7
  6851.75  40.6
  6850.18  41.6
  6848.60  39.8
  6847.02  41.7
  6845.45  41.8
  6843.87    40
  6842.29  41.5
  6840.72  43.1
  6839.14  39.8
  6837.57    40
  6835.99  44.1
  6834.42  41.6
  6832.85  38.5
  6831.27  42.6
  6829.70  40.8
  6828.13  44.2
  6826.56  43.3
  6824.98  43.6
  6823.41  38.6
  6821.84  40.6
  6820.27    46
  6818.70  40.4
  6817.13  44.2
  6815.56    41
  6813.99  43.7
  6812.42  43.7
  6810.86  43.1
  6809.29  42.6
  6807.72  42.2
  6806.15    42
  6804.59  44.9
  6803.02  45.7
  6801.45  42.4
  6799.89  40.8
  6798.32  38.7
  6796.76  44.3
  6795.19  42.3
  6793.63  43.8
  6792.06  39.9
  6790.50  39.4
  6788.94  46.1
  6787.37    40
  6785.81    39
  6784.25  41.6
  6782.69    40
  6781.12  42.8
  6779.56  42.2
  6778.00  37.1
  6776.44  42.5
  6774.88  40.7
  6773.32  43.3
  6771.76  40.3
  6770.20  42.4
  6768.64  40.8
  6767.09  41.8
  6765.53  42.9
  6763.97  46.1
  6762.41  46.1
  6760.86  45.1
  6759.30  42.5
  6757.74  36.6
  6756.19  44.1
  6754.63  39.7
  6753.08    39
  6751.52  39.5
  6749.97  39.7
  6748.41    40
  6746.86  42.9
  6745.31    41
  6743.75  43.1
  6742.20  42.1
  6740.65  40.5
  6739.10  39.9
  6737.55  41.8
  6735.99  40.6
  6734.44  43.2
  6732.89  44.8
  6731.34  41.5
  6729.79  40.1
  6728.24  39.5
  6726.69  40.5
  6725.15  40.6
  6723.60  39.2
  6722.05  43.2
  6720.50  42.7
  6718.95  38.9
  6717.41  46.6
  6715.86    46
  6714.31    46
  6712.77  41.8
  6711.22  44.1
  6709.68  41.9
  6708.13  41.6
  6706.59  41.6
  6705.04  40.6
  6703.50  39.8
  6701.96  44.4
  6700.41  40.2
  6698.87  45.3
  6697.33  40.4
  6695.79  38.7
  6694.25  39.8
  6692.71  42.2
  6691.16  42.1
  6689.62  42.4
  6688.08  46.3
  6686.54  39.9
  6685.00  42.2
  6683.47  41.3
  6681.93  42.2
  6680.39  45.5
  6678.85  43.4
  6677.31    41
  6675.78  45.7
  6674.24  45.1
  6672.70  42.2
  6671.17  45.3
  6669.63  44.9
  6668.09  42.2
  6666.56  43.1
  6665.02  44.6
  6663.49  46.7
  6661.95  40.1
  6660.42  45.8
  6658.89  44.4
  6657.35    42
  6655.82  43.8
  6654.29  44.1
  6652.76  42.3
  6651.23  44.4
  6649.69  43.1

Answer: 1.0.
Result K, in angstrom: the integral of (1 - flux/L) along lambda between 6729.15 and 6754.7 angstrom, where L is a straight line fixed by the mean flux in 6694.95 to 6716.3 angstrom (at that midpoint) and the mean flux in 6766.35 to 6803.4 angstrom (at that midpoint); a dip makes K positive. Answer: 0.5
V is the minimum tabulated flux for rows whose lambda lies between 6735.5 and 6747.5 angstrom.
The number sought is 39.9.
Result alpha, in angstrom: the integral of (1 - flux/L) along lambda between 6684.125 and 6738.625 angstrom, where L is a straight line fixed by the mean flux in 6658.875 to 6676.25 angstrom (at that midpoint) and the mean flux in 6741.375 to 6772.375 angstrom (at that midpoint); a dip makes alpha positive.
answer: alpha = 1.2 angstrom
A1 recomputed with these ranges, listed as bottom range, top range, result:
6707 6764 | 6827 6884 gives 1.03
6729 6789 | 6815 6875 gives 1.03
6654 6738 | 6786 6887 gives 1.02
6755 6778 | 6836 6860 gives 1.00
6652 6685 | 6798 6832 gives 1.02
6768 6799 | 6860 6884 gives 1.04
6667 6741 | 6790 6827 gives 1.03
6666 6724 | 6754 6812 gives 1.01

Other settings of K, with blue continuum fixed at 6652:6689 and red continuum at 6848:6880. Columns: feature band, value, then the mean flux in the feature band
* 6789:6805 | 0.02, 42.3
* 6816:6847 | 0.19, 41.8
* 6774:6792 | 0.64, 41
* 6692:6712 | 0.76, 41.6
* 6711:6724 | -0.05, 43.2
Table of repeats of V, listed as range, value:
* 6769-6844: 37.1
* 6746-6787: 36.6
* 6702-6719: 38.9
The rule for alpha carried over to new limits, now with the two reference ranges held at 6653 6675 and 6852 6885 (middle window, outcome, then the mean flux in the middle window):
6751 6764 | 0.3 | 41.9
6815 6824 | 0.1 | 41.9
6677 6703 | 0.8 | 42.2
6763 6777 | 0.1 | 42.4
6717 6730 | 0.6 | 41.2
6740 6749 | 0.3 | 41.7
